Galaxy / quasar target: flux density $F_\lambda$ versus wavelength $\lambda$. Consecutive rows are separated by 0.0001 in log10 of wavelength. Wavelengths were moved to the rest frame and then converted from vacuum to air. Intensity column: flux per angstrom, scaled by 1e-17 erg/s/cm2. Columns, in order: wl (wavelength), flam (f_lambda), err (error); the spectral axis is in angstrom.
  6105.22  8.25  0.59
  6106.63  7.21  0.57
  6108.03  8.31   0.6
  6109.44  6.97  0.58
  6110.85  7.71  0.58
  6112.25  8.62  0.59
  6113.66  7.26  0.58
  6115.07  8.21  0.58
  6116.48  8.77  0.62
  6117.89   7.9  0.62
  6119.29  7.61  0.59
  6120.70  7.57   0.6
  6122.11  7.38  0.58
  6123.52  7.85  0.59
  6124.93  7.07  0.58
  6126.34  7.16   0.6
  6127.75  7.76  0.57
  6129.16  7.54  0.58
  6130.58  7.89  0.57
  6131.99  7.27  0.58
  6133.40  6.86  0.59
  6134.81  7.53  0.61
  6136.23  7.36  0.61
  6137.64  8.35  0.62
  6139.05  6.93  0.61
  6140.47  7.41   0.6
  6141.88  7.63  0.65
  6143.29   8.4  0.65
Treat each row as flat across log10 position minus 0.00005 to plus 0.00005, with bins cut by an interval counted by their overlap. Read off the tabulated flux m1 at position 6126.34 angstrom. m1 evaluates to 7.16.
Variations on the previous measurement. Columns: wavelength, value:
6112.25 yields 8.62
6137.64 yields 8.35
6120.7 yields 7.57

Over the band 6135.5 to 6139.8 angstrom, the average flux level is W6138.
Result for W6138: 7.53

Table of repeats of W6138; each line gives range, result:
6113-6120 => 7.96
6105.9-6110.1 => 7.5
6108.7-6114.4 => 7.64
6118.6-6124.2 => 7.6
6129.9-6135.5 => 7.39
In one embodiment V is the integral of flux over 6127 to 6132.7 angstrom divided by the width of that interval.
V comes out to 7.61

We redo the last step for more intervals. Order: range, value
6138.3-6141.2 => 7.2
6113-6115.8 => 7.74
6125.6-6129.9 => 7.48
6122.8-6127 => 7.36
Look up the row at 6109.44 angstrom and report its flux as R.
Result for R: 6.97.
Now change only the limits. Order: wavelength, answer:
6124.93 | 7.07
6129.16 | 7.54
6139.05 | 6.93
